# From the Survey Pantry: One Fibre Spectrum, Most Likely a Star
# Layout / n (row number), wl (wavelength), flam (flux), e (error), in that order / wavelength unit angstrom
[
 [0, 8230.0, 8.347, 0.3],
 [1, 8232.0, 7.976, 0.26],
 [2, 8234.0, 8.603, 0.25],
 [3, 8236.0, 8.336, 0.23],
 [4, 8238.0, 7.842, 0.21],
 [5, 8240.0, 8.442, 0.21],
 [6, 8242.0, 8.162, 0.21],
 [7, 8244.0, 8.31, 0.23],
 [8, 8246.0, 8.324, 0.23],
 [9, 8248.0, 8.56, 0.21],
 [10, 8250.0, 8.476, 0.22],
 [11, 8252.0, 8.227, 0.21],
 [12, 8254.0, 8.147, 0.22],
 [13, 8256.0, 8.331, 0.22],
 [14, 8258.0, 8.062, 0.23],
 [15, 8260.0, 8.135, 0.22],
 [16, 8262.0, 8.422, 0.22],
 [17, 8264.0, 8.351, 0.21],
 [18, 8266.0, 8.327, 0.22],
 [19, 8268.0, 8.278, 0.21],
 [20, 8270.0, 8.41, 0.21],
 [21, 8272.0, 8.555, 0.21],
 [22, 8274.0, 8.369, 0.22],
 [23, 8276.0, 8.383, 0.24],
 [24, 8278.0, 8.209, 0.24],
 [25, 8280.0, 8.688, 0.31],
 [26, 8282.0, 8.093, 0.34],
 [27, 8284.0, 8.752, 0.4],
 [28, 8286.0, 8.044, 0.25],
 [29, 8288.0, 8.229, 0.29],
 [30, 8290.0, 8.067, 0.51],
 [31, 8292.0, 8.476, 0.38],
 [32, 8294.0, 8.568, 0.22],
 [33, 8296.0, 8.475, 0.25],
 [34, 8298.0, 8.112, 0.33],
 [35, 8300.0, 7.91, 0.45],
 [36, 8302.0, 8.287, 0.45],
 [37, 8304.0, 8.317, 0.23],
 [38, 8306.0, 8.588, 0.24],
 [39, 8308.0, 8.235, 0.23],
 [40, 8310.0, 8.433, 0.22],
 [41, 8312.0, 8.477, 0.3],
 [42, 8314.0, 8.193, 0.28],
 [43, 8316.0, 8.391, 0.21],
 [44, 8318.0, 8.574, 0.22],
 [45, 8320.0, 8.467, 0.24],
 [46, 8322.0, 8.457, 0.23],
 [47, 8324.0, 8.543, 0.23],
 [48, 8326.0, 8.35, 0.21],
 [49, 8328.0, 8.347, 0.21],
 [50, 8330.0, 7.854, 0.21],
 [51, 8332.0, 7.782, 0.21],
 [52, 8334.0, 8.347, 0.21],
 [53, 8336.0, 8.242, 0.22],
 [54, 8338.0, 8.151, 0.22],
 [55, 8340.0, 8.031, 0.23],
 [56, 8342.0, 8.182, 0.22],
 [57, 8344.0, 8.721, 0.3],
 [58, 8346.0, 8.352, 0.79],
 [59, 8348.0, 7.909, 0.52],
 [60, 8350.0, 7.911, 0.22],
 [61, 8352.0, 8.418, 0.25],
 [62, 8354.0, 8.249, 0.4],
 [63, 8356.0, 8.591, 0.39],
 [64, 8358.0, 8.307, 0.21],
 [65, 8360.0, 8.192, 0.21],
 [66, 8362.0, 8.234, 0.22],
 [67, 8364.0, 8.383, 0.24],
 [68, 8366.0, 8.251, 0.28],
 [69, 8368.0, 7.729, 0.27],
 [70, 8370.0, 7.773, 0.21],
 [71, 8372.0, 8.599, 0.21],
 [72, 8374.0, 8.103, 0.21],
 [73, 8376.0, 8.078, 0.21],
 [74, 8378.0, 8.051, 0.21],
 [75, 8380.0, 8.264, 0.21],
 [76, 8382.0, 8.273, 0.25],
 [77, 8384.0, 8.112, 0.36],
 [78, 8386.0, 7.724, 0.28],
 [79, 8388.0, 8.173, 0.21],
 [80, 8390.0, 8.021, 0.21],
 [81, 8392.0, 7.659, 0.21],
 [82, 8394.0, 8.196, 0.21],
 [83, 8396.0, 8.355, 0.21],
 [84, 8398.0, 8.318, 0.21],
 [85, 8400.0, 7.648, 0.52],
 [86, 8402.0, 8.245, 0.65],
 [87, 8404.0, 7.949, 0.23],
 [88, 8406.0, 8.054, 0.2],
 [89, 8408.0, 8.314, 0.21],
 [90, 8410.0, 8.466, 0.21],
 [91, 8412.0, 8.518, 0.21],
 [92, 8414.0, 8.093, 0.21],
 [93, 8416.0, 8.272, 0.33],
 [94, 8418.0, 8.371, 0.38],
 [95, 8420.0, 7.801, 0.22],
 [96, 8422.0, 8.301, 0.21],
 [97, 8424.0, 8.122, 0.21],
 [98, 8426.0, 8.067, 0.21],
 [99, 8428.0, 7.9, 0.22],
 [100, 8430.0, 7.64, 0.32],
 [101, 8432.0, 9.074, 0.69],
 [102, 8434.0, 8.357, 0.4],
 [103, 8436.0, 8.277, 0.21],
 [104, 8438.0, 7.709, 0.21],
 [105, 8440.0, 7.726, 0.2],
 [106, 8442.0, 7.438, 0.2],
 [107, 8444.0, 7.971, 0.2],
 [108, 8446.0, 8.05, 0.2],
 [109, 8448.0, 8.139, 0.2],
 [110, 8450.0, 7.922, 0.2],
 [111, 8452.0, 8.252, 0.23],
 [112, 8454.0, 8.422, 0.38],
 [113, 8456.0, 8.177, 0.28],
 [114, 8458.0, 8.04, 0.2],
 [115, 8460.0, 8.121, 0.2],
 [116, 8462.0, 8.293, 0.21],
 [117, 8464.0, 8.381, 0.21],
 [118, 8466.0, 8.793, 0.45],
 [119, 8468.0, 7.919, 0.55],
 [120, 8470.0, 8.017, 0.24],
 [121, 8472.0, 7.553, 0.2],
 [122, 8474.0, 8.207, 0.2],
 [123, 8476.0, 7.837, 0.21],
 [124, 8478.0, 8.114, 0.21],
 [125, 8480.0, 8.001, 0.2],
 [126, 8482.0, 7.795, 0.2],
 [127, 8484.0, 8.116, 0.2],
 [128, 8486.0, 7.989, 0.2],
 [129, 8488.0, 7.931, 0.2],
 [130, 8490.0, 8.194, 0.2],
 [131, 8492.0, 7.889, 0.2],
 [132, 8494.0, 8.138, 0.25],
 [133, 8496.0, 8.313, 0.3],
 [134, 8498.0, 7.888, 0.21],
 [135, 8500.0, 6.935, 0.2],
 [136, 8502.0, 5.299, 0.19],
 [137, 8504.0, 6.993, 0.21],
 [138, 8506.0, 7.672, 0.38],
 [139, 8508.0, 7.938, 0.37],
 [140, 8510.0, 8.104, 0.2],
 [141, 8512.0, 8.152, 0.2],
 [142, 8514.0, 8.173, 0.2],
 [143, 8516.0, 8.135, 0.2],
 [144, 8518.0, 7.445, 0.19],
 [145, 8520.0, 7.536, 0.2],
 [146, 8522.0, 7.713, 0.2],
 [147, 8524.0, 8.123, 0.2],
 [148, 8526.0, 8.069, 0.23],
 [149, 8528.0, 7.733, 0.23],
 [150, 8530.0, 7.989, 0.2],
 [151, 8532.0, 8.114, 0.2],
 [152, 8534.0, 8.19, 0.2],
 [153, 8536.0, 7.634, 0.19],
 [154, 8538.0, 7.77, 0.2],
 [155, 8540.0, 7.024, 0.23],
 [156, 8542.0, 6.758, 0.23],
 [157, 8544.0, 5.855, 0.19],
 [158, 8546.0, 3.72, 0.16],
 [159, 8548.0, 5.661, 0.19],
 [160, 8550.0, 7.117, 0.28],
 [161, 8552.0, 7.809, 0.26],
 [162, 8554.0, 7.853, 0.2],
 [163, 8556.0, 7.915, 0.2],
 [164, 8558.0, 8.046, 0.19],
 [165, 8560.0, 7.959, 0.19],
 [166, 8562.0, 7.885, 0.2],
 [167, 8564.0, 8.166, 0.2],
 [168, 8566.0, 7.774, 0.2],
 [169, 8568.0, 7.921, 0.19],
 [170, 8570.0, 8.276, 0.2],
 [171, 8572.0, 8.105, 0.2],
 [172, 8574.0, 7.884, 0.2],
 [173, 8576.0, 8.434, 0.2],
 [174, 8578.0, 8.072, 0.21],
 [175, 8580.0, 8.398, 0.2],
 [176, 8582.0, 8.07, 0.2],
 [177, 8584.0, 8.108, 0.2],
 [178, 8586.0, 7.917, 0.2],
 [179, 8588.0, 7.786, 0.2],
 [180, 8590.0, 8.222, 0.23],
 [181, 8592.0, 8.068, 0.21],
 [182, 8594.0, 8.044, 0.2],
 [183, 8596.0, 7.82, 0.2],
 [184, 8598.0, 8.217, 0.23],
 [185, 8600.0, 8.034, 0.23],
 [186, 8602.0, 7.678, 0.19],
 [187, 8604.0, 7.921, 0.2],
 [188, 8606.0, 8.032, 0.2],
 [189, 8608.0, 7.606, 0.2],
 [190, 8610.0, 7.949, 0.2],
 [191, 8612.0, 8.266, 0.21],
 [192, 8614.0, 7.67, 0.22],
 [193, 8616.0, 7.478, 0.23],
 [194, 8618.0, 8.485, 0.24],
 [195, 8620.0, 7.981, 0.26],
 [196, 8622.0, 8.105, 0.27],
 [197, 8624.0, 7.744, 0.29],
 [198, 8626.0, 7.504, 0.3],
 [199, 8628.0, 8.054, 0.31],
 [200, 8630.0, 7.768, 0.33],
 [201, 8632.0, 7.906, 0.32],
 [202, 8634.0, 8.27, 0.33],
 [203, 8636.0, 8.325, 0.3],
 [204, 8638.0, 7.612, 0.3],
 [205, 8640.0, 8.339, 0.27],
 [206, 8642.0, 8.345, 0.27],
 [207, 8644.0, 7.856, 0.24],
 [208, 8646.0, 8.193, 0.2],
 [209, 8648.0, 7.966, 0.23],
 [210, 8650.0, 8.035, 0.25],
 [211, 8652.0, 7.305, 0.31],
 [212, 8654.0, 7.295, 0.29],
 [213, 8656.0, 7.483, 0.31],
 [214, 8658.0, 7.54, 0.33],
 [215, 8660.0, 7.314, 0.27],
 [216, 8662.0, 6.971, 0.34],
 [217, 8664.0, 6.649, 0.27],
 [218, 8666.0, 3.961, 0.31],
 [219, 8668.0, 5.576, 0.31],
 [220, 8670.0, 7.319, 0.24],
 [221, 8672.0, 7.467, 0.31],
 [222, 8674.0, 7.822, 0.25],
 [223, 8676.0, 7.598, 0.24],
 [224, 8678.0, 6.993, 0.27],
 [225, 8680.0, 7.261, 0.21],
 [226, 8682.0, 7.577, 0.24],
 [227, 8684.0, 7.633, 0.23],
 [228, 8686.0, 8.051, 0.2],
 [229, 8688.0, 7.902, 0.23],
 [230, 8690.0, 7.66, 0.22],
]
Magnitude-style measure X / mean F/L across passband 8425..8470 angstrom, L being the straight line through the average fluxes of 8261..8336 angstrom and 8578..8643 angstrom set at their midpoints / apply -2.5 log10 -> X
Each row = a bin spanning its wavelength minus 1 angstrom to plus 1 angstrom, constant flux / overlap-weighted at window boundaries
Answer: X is 0.01 mag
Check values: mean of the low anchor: 8.33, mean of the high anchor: 7.99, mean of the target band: 8.12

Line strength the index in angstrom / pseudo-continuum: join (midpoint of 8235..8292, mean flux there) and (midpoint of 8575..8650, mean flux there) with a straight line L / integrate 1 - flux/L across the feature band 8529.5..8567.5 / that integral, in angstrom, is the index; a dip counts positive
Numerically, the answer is 3.5 angstrom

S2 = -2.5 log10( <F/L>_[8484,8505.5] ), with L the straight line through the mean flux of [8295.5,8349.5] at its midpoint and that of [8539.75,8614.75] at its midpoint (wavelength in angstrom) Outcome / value 0.042 mag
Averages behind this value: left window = 8.28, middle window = 7.59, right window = 7.69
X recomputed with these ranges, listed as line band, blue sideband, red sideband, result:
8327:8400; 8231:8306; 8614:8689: -0.005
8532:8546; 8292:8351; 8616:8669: 0.114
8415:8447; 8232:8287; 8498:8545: -0.035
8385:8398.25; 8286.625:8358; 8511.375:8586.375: 0.007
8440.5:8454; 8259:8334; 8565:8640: 0.024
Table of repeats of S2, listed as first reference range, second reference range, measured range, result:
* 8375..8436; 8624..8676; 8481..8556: 0.05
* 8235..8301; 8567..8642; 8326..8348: 0.01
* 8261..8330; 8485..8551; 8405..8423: -0.05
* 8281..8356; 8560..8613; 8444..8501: 0.01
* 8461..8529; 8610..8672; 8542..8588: 0.02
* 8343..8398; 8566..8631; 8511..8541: 0.03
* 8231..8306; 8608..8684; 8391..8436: -0.02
